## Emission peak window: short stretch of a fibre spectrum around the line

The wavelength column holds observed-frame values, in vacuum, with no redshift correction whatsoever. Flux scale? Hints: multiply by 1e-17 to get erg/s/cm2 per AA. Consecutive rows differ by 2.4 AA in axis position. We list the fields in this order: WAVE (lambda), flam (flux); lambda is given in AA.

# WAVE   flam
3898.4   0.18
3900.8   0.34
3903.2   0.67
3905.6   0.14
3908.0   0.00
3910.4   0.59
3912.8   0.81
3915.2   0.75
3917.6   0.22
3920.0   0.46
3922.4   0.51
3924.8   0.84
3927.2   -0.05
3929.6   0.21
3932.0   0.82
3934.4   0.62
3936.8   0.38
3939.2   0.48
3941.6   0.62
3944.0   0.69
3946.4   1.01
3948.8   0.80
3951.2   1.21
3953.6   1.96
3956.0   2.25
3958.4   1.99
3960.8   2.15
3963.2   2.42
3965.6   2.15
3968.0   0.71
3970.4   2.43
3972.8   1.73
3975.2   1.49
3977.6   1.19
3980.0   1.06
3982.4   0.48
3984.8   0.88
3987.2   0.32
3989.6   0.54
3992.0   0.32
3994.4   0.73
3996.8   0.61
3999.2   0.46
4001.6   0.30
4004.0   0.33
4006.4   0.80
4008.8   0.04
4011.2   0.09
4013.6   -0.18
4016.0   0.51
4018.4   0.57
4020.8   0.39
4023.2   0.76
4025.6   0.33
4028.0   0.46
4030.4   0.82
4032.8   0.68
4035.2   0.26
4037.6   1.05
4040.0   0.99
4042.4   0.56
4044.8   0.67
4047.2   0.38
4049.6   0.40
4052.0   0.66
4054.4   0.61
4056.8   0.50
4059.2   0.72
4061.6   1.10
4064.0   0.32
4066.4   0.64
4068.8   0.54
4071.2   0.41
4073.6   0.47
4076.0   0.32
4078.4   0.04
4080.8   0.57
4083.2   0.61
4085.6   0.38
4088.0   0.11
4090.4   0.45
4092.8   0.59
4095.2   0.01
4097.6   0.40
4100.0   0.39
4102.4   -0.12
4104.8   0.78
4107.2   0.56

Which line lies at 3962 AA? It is Lyman alpha 1216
